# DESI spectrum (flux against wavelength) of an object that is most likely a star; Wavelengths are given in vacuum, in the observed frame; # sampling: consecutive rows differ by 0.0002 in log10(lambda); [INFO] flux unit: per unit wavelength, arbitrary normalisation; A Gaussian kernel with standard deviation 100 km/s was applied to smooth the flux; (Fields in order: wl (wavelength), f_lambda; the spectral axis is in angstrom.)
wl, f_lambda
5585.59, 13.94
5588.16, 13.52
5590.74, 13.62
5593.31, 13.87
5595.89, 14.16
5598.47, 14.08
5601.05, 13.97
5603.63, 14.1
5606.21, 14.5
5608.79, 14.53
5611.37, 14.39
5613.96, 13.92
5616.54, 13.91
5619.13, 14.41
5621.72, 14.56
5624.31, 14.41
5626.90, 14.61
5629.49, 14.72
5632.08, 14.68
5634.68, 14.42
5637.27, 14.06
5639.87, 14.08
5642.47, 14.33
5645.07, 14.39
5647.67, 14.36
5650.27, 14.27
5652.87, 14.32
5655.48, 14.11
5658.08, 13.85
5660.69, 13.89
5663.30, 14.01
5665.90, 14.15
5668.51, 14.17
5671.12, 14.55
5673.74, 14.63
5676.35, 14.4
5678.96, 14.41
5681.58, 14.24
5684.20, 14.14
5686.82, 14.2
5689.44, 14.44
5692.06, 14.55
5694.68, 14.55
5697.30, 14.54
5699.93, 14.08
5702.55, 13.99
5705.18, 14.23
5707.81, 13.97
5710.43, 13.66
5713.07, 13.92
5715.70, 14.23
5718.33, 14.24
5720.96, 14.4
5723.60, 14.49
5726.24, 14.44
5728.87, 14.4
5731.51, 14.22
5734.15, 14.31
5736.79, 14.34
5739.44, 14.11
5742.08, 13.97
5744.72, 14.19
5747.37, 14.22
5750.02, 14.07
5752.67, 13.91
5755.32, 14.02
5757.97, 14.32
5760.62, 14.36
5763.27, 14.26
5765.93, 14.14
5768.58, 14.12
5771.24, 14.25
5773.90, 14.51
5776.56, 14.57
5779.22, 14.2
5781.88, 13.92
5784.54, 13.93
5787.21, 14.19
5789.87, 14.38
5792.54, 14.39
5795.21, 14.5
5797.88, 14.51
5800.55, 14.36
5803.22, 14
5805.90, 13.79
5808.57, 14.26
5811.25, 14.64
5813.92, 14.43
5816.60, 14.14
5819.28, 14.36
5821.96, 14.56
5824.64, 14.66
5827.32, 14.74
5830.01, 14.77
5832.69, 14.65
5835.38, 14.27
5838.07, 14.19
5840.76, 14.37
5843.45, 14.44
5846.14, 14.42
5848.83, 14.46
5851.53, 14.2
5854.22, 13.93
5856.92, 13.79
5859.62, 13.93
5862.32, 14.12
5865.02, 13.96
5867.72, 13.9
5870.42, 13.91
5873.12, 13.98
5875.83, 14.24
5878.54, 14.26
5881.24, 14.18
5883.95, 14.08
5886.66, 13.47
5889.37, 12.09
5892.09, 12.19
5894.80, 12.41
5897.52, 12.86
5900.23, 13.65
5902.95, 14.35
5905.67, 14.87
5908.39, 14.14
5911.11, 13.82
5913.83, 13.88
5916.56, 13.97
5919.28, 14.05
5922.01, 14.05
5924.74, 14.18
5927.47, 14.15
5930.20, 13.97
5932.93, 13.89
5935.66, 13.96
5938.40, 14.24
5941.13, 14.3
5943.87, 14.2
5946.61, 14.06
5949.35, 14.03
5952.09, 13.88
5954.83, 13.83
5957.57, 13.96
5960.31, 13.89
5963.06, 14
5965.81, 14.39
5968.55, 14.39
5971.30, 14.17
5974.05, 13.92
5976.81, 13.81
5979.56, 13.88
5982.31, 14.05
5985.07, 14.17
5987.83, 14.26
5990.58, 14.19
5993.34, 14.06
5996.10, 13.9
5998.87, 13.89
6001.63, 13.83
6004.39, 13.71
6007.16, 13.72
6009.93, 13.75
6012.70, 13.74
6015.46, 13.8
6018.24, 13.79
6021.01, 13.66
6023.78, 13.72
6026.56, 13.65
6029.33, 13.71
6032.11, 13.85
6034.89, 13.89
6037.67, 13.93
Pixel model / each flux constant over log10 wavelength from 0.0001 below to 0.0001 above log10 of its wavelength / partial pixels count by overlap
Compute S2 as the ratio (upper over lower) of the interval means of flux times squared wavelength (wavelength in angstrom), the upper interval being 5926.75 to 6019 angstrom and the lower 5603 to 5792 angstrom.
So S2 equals 1.08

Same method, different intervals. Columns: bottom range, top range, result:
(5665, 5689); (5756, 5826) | 1.04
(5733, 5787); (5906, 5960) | 1.05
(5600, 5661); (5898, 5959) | 1.09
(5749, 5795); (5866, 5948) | 1.02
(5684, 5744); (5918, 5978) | 1.07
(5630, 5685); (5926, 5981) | 1.09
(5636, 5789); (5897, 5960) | 1.06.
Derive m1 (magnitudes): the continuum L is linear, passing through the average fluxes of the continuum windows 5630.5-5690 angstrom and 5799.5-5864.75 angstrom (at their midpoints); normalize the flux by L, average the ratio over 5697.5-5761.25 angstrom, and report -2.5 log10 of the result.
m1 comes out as 0.01 mag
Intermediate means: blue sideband 14.3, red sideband 14.3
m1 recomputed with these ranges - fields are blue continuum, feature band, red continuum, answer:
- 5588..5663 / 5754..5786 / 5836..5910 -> -0.02 mag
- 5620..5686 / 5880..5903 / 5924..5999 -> 0.07 mag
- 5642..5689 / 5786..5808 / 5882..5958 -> -0.02 mag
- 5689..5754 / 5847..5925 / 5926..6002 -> 0.02 mag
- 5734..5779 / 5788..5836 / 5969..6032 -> -0.02 mag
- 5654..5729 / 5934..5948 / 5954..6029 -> -0.01 mag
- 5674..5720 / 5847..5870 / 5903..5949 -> 0.01 mag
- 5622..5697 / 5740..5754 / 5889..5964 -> 0.01 mag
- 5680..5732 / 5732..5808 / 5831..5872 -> 0.00 mag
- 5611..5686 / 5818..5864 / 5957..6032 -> -0.02 mag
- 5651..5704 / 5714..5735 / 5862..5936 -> -0.01 mag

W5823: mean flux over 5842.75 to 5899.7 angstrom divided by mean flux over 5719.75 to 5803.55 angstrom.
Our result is 0.96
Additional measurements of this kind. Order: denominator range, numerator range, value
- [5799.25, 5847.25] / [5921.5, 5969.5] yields 0.98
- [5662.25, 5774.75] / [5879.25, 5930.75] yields 0.96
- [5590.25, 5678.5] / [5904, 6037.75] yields 0.98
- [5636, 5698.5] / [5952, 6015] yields 0.98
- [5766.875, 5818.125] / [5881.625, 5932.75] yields 0.96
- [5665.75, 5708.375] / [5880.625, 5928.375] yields 0.96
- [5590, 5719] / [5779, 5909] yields 0.99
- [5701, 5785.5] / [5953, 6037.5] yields 0.98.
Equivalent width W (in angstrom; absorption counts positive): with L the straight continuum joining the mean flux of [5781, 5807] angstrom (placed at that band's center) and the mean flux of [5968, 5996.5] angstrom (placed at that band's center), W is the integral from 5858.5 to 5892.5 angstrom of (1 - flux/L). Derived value 0.9 angstrom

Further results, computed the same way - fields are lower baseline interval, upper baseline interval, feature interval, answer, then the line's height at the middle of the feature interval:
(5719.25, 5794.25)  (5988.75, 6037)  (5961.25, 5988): -0.4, 13.9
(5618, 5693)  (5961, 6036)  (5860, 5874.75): 0.1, 14.1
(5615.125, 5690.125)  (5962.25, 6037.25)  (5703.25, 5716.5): 0.2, 14.2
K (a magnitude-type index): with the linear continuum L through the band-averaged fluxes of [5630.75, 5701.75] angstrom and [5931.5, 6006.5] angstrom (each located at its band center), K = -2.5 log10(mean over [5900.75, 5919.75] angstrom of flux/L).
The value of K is 0.00 mag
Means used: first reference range 14.3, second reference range 14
